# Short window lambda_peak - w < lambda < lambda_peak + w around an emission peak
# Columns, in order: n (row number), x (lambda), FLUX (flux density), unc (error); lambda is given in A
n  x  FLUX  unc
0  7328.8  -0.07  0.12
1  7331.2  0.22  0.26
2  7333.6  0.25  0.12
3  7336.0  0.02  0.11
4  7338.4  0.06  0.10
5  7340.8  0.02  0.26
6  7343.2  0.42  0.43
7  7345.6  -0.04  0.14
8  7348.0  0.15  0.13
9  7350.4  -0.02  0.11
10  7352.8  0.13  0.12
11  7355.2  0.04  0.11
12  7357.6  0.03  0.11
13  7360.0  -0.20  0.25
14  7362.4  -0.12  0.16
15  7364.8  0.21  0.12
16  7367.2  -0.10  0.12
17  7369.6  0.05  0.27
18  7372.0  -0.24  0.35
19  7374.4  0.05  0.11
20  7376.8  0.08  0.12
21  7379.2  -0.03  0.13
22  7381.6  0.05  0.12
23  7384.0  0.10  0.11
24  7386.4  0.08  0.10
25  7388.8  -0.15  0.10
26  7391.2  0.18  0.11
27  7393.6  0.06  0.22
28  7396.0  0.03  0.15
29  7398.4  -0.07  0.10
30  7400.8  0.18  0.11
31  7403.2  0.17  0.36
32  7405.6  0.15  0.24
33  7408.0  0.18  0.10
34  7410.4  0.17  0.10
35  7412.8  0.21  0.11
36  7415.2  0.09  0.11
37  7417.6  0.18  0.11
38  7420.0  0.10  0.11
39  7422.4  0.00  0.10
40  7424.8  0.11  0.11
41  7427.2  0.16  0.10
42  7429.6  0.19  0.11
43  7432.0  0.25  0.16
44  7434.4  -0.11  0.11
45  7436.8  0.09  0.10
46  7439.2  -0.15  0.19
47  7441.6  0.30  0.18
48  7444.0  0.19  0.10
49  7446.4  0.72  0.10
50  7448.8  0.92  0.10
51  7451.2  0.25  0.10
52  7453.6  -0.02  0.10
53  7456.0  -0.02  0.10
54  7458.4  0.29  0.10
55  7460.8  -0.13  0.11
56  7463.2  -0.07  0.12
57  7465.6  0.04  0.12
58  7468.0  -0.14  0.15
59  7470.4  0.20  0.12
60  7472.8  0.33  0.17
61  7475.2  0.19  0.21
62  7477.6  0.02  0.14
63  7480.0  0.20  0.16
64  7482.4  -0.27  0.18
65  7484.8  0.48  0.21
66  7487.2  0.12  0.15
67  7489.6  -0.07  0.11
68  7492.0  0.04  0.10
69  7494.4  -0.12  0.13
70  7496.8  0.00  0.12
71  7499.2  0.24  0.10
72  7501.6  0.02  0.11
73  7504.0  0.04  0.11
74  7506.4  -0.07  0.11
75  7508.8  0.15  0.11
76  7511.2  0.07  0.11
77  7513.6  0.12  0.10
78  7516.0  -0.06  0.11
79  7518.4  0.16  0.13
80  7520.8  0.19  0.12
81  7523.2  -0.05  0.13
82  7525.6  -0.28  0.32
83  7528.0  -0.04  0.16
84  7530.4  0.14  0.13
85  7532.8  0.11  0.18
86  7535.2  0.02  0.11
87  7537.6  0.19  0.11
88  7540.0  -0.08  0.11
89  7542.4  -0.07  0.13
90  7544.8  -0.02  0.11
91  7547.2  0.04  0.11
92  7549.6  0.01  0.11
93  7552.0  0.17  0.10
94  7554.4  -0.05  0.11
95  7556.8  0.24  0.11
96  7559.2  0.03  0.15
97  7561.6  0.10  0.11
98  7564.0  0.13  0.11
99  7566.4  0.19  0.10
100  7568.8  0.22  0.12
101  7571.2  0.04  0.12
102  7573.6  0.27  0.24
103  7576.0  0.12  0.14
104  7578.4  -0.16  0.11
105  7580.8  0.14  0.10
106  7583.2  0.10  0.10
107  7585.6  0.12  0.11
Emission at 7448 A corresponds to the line Hgamma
